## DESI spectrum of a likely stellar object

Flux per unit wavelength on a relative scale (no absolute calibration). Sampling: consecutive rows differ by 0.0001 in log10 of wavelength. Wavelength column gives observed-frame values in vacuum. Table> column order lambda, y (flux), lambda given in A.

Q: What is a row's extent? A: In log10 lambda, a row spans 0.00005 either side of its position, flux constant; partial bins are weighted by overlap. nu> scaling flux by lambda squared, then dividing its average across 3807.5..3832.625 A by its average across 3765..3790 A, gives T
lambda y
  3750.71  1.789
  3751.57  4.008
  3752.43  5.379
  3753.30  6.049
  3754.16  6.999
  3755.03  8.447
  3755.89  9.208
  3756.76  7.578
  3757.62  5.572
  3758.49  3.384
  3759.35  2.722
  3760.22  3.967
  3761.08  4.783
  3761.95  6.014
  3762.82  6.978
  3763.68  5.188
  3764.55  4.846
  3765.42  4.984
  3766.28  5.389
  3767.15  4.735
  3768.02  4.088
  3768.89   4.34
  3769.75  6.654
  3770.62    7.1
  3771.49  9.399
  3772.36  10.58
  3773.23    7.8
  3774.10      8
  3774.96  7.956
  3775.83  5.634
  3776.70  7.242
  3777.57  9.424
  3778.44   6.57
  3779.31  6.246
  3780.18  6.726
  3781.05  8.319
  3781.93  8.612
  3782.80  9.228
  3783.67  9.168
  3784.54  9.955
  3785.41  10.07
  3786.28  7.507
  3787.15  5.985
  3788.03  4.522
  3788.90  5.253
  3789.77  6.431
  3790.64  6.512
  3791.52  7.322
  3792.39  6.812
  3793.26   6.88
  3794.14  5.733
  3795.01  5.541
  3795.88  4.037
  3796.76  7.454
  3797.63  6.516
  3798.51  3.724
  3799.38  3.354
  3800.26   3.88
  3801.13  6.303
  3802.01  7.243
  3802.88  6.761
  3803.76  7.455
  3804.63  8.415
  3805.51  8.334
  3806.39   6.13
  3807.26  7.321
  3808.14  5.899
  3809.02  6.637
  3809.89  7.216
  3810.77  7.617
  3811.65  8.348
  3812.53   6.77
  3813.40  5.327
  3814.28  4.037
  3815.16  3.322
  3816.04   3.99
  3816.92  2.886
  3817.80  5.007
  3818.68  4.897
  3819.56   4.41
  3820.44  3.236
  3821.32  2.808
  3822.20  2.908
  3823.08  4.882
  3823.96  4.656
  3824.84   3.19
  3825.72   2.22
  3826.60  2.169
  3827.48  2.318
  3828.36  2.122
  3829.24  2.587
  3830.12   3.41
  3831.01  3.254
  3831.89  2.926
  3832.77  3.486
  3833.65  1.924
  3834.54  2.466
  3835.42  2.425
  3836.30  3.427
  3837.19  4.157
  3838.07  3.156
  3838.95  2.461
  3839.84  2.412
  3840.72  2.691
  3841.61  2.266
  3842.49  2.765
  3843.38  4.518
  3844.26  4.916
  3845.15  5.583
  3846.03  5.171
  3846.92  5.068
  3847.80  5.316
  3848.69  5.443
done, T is 0.6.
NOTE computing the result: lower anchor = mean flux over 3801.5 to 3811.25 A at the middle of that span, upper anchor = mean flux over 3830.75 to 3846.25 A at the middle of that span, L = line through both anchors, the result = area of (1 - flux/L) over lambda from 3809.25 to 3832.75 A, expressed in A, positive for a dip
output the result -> 6.1 A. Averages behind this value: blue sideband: 7.18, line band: 4.11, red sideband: 3.31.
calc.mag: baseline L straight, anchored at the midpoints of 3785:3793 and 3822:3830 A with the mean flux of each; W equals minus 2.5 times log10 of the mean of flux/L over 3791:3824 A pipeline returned -0.17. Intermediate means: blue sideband 6.71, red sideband 3.03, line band 5.64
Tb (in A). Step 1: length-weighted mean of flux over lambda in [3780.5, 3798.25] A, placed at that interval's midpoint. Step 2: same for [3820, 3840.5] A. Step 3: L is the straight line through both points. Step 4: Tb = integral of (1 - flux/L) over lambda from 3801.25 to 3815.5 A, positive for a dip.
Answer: -4.2 A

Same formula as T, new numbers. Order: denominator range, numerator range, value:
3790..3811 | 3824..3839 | 0.46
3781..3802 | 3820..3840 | 0.46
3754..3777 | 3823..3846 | 0.53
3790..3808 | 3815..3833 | 0.54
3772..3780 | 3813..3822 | 0.53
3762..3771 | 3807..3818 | 1.07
